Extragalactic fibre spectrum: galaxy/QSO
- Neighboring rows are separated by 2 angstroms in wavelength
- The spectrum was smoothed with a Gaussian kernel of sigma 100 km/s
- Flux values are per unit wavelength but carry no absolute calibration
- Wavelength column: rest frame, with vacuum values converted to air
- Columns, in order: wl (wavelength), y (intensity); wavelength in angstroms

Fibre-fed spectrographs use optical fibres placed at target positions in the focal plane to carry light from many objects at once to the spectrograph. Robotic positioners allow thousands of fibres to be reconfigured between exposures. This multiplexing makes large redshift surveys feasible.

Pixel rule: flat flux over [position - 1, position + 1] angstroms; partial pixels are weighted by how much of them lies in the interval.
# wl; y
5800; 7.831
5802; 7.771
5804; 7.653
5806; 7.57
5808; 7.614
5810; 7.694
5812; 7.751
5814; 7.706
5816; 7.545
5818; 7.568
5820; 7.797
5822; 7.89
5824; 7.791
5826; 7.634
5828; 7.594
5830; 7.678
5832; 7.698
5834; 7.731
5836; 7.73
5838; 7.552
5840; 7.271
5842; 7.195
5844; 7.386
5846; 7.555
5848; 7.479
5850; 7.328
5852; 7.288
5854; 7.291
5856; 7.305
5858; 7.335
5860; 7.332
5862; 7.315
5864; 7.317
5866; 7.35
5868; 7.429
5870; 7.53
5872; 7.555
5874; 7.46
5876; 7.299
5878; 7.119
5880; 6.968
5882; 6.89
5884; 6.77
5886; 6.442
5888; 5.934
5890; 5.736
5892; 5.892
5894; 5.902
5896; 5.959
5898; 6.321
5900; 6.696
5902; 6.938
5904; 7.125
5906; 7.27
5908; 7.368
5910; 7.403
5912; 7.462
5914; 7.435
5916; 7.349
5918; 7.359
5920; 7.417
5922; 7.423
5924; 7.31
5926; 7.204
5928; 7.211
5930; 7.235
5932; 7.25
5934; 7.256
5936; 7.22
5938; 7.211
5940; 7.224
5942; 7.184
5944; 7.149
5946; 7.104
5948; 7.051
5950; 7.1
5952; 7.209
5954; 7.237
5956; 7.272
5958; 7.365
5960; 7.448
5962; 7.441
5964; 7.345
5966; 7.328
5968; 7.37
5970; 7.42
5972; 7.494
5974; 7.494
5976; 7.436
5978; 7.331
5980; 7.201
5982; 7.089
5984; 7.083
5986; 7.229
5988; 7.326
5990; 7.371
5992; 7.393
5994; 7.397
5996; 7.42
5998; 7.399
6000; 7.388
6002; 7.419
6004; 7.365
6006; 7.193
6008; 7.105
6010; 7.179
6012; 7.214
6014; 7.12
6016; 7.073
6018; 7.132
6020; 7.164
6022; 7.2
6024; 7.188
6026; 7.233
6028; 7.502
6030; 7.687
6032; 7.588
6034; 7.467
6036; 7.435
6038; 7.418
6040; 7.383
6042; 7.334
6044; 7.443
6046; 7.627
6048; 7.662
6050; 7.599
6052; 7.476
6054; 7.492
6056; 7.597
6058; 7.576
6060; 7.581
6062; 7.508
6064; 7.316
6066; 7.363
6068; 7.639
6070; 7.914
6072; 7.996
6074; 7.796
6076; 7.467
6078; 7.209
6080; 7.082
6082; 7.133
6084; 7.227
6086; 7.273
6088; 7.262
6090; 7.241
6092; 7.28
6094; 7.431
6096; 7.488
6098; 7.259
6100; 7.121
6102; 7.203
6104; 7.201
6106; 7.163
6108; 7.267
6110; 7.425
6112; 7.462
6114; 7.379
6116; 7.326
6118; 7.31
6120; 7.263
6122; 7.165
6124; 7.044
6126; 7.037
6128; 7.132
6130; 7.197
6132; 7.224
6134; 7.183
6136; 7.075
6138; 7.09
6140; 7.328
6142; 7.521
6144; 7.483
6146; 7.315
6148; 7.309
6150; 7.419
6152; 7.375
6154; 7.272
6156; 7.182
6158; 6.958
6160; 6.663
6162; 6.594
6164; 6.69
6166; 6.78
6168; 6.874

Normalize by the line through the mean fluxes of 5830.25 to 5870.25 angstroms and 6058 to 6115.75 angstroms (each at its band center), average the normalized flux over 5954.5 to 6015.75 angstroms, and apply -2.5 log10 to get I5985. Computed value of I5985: 0.012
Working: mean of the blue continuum 7.42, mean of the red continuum 7.38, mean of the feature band 7.32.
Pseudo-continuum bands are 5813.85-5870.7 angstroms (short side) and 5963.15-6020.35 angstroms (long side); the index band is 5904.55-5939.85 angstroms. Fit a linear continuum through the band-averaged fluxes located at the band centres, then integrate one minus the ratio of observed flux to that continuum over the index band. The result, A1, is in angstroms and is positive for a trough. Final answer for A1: 0.4 angstroms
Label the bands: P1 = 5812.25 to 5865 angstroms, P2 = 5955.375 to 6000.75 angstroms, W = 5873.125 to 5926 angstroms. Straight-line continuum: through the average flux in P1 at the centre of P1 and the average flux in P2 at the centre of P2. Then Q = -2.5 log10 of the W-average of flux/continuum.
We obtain 0.08 mag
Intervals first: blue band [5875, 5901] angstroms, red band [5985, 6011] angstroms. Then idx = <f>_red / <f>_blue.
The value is 1.1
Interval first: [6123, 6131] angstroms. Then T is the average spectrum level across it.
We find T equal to 7.1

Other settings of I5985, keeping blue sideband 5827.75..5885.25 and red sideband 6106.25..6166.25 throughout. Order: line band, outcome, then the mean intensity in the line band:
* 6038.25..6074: -0.05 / 7.56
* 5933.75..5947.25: 0.02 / 7.19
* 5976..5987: 0.01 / 7.21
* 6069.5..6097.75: -0.03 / 7.4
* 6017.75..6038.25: -0.02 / 7.37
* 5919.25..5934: 0.00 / 7.29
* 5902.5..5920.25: 0.00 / 7.34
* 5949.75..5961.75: 0.00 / 7.29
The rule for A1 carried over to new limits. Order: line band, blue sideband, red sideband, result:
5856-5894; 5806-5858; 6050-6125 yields 2.9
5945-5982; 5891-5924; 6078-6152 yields -1.4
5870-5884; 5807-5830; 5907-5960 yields 0.5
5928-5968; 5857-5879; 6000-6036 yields 0.4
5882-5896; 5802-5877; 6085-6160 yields 2.5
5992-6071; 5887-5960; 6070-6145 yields -2.4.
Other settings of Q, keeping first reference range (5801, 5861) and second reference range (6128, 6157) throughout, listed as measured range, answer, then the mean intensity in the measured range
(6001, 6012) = 0.022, 7.25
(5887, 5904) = 0.202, 6.23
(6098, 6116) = 0.005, 7.28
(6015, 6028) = 0.029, 7.19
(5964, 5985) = 0.015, 7.33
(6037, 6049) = -0.016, 7.48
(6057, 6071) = -0.030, 7.56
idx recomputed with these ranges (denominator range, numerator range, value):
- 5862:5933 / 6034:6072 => 1.07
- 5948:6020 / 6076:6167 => 0.99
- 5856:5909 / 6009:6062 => 1.07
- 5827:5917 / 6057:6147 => 1.03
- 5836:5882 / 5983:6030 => 0.99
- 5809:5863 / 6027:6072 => 1.00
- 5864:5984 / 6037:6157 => 1.03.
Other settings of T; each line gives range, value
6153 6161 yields 7.02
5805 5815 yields 7.67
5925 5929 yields 7.21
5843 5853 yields 7.41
